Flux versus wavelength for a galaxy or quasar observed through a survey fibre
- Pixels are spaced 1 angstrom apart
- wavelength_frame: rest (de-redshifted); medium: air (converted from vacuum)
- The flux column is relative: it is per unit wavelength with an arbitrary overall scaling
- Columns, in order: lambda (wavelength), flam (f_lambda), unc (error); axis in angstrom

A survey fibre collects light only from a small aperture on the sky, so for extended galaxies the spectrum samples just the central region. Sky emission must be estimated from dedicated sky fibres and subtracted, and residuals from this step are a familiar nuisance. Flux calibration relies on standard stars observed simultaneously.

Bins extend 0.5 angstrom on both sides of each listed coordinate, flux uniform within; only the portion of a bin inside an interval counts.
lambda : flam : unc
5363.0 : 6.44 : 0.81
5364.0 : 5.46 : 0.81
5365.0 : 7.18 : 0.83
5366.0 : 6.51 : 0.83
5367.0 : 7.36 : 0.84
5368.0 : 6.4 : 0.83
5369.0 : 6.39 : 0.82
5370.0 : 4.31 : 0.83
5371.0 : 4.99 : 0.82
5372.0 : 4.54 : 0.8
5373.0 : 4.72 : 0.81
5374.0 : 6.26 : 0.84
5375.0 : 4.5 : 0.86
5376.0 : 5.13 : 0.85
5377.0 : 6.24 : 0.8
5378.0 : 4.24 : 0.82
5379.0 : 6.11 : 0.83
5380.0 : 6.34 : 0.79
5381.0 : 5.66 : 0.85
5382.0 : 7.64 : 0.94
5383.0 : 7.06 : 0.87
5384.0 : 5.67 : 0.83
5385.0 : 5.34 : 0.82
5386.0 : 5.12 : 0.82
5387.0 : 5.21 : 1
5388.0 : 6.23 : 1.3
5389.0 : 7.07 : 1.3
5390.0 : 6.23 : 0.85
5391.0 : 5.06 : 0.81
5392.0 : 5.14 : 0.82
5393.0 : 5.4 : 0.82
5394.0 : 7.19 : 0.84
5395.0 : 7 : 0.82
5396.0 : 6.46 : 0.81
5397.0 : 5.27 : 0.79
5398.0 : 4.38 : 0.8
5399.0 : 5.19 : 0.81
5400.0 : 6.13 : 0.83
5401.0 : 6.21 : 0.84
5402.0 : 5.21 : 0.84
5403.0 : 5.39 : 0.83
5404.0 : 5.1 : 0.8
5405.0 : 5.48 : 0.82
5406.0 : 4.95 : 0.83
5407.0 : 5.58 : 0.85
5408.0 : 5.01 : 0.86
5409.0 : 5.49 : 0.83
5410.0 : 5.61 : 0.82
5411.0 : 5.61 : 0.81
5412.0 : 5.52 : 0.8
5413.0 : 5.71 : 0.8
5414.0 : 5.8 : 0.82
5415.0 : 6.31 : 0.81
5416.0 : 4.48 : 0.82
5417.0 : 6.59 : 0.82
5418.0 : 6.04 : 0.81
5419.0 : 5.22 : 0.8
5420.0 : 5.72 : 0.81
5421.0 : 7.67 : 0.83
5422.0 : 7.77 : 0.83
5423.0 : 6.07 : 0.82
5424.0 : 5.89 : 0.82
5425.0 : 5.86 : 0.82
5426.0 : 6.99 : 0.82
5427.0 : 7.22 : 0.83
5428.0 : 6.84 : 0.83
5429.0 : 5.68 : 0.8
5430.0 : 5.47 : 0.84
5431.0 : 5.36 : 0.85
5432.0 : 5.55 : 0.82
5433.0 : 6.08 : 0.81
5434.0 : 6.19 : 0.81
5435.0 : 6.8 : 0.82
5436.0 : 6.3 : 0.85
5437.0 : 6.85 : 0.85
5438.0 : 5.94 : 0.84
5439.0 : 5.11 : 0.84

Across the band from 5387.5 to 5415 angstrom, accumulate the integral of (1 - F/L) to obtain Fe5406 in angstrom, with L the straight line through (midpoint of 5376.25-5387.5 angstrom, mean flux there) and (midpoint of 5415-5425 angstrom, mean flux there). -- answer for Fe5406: 1.4 angstrom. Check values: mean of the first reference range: 5.86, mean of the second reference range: 6.15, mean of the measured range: 5.69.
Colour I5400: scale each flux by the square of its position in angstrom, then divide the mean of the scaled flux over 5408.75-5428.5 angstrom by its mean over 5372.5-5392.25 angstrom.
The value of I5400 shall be 1.08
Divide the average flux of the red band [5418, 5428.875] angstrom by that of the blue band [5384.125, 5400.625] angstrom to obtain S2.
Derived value 1.12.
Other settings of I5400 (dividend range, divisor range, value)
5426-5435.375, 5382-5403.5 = 1.07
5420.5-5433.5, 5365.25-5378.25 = 1.16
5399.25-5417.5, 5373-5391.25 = 0.96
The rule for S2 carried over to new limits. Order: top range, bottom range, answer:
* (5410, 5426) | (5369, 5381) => 1.14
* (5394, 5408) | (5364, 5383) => 0.96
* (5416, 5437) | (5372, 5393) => 1.09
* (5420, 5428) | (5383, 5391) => 1.15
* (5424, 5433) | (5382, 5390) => 1.00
